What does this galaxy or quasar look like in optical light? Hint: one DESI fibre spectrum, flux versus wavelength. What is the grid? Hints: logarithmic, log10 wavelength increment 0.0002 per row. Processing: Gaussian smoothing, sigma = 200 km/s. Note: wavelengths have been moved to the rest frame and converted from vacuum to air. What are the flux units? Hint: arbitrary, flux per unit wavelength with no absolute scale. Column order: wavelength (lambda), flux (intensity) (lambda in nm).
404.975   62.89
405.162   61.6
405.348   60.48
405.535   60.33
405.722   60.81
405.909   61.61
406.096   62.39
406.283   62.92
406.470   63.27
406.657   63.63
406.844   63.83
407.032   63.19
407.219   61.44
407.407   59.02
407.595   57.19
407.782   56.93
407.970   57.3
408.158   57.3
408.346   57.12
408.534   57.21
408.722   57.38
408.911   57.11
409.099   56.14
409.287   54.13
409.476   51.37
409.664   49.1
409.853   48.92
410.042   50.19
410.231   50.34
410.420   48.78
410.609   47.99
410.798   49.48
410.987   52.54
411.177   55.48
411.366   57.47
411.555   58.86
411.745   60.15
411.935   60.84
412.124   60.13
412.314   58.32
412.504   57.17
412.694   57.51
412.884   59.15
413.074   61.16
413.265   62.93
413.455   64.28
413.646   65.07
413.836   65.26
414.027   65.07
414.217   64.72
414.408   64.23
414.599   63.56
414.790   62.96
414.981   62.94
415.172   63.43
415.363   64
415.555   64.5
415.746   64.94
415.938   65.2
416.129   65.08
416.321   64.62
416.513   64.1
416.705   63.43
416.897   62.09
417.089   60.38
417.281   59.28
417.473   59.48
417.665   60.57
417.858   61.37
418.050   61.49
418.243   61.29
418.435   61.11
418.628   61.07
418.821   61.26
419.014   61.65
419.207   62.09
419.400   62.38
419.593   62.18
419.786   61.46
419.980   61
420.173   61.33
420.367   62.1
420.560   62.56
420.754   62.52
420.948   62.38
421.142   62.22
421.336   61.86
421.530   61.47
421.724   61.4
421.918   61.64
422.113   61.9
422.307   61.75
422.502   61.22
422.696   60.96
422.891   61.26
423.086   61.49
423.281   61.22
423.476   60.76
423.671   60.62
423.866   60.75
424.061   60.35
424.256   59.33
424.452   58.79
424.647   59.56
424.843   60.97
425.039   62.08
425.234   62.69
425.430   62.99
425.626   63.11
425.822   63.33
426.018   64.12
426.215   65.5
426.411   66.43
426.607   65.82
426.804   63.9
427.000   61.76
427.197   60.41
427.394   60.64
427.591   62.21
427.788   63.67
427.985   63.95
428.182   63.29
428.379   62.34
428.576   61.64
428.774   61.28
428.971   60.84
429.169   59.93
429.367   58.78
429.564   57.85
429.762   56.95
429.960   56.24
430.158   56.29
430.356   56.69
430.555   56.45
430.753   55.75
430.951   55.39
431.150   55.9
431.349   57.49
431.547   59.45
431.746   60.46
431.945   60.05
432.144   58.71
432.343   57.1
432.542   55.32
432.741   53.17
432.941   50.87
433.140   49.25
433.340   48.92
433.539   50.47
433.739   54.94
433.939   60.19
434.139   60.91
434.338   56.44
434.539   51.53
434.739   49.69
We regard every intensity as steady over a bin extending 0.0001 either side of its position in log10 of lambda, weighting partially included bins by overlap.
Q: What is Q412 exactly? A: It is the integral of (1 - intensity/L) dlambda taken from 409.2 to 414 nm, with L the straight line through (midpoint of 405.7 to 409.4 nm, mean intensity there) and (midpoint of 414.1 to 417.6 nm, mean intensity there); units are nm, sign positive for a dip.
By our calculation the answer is 0.387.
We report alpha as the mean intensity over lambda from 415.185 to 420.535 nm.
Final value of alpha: 62.2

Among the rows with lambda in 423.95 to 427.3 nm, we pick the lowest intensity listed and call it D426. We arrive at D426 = 58.79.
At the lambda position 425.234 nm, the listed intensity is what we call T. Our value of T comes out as 62.69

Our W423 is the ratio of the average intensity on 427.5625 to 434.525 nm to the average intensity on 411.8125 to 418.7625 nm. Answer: 0.9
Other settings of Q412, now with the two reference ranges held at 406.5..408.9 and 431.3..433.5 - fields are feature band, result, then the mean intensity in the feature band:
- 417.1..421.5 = -0.31 nm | 61.5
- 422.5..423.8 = -0.10 nm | 61.1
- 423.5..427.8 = -0.44 nm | 62.2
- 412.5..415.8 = -0.27 nm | 63.1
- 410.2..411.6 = 0.15 nm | 52.5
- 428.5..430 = -0.09 nm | 59.3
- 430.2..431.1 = -0.01 nm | 56.1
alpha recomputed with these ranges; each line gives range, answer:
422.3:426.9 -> 62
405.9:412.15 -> 56.7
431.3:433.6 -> 55.1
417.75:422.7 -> 61.7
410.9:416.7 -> 61.9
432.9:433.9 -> 51.5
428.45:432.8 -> 57.9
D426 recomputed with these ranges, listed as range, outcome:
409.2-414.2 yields 47.99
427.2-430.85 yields 55.75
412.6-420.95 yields 57.51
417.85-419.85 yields 61.07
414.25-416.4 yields 62.94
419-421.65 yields 61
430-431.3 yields 55.39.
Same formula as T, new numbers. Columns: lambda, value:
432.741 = 53.17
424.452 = 58.79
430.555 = 56.45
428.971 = 60.84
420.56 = 62.56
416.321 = 64.62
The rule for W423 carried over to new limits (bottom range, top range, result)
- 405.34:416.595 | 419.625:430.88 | 1.03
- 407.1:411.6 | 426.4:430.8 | 1.11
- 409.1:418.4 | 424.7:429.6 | 1.05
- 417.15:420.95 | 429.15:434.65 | 0.91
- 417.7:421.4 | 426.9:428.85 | 1.01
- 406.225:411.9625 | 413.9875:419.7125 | 1.11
